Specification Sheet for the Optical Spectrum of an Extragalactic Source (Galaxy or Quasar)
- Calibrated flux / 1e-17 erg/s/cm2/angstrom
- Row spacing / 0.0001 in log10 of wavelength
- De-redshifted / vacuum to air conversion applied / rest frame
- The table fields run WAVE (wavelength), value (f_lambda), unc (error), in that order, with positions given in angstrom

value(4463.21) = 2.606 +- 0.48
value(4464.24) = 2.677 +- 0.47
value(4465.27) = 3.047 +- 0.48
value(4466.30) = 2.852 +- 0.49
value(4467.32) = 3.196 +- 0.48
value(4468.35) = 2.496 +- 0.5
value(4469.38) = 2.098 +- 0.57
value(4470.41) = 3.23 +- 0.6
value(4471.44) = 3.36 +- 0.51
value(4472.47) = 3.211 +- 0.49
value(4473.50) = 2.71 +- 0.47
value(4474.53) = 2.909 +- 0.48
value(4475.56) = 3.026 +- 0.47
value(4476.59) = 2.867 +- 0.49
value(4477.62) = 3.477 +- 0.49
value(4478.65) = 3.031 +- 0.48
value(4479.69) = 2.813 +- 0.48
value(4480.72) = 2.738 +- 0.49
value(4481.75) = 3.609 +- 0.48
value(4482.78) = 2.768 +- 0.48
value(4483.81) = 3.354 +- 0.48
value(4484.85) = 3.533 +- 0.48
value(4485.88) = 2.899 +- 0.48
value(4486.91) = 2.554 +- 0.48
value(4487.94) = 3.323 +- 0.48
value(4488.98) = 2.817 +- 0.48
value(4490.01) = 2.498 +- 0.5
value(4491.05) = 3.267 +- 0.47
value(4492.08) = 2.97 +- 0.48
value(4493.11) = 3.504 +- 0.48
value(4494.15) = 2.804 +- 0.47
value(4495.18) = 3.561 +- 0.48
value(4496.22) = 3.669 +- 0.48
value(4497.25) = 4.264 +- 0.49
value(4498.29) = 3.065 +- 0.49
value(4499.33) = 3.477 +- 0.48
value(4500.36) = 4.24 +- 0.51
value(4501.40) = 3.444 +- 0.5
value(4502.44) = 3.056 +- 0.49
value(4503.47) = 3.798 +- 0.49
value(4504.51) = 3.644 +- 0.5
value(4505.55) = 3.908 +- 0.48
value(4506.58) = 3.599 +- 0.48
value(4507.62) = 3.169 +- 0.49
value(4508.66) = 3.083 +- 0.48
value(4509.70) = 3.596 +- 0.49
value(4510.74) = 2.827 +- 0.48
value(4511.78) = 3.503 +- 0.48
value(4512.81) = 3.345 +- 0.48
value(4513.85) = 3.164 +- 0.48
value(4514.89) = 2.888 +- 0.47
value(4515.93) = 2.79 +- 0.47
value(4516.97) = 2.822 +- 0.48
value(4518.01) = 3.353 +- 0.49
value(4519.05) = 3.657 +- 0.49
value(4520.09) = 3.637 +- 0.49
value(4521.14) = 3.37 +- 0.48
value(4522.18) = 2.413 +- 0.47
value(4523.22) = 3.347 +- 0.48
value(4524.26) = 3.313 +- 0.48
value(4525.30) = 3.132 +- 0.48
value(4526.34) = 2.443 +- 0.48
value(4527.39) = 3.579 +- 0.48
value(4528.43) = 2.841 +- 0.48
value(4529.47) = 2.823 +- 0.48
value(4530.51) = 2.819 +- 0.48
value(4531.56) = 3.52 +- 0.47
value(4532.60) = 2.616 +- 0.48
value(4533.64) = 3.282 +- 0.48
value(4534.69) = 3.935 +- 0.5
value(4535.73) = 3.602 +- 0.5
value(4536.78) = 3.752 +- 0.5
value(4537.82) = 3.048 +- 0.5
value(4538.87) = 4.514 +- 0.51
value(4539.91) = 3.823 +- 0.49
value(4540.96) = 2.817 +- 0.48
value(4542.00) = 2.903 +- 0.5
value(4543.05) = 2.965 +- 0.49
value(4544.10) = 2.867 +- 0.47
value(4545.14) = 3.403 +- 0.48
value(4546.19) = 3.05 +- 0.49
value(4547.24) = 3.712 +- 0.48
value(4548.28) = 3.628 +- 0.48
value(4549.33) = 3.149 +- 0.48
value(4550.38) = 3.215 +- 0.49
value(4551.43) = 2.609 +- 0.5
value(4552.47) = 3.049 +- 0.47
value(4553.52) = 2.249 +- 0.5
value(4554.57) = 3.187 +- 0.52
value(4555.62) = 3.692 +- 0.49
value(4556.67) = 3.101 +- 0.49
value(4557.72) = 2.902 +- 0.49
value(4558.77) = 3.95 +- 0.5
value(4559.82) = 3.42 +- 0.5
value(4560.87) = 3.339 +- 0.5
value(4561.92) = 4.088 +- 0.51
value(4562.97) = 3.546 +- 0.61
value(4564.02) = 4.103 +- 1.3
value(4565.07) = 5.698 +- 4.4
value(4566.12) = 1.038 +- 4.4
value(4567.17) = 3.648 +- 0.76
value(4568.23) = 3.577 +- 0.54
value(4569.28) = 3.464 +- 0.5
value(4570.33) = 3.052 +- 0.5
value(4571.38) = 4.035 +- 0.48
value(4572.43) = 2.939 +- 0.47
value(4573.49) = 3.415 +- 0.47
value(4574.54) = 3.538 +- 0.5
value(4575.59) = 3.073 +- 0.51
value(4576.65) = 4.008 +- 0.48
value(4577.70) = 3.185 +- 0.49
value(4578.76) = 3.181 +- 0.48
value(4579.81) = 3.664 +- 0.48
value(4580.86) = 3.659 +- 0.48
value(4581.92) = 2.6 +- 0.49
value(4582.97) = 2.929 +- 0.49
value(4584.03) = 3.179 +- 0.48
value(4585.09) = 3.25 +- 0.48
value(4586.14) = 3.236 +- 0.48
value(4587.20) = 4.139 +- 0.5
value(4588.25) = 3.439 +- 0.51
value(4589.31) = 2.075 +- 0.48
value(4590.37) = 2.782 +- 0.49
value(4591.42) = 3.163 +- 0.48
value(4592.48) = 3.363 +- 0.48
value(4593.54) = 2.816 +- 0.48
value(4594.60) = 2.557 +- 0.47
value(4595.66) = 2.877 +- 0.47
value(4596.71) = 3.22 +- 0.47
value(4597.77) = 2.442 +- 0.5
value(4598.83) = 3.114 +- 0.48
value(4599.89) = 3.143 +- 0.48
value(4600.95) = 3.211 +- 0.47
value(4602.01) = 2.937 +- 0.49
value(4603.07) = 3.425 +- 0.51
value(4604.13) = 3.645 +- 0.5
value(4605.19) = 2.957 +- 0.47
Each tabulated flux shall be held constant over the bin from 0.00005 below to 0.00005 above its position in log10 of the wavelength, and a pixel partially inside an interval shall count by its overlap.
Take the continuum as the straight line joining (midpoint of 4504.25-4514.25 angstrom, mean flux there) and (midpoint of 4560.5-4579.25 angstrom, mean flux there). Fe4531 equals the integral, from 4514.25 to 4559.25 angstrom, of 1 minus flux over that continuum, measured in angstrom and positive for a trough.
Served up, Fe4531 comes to 3.0 angstrom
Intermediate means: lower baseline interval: 3.38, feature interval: 3.2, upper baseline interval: 3.5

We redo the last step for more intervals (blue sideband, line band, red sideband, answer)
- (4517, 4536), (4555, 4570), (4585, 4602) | -2.03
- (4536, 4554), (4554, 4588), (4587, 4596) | -3.72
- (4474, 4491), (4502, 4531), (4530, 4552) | -0.31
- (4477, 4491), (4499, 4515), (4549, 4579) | -1.56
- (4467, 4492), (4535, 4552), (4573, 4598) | -1.25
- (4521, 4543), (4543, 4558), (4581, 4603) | 0.20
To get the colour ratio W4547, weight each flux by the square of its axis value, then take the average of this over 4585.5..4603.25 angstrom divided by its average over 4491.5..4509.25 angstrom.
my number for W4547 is 0.91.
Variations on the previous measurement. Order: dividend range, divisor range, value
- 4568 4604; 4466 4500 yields 1.08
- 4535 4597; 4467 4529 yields 1.07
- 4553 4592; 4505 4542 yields 1.05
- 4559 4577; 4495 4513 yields 1.03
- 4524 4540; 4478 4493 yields 1.11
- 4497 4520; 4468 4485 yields 1.14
